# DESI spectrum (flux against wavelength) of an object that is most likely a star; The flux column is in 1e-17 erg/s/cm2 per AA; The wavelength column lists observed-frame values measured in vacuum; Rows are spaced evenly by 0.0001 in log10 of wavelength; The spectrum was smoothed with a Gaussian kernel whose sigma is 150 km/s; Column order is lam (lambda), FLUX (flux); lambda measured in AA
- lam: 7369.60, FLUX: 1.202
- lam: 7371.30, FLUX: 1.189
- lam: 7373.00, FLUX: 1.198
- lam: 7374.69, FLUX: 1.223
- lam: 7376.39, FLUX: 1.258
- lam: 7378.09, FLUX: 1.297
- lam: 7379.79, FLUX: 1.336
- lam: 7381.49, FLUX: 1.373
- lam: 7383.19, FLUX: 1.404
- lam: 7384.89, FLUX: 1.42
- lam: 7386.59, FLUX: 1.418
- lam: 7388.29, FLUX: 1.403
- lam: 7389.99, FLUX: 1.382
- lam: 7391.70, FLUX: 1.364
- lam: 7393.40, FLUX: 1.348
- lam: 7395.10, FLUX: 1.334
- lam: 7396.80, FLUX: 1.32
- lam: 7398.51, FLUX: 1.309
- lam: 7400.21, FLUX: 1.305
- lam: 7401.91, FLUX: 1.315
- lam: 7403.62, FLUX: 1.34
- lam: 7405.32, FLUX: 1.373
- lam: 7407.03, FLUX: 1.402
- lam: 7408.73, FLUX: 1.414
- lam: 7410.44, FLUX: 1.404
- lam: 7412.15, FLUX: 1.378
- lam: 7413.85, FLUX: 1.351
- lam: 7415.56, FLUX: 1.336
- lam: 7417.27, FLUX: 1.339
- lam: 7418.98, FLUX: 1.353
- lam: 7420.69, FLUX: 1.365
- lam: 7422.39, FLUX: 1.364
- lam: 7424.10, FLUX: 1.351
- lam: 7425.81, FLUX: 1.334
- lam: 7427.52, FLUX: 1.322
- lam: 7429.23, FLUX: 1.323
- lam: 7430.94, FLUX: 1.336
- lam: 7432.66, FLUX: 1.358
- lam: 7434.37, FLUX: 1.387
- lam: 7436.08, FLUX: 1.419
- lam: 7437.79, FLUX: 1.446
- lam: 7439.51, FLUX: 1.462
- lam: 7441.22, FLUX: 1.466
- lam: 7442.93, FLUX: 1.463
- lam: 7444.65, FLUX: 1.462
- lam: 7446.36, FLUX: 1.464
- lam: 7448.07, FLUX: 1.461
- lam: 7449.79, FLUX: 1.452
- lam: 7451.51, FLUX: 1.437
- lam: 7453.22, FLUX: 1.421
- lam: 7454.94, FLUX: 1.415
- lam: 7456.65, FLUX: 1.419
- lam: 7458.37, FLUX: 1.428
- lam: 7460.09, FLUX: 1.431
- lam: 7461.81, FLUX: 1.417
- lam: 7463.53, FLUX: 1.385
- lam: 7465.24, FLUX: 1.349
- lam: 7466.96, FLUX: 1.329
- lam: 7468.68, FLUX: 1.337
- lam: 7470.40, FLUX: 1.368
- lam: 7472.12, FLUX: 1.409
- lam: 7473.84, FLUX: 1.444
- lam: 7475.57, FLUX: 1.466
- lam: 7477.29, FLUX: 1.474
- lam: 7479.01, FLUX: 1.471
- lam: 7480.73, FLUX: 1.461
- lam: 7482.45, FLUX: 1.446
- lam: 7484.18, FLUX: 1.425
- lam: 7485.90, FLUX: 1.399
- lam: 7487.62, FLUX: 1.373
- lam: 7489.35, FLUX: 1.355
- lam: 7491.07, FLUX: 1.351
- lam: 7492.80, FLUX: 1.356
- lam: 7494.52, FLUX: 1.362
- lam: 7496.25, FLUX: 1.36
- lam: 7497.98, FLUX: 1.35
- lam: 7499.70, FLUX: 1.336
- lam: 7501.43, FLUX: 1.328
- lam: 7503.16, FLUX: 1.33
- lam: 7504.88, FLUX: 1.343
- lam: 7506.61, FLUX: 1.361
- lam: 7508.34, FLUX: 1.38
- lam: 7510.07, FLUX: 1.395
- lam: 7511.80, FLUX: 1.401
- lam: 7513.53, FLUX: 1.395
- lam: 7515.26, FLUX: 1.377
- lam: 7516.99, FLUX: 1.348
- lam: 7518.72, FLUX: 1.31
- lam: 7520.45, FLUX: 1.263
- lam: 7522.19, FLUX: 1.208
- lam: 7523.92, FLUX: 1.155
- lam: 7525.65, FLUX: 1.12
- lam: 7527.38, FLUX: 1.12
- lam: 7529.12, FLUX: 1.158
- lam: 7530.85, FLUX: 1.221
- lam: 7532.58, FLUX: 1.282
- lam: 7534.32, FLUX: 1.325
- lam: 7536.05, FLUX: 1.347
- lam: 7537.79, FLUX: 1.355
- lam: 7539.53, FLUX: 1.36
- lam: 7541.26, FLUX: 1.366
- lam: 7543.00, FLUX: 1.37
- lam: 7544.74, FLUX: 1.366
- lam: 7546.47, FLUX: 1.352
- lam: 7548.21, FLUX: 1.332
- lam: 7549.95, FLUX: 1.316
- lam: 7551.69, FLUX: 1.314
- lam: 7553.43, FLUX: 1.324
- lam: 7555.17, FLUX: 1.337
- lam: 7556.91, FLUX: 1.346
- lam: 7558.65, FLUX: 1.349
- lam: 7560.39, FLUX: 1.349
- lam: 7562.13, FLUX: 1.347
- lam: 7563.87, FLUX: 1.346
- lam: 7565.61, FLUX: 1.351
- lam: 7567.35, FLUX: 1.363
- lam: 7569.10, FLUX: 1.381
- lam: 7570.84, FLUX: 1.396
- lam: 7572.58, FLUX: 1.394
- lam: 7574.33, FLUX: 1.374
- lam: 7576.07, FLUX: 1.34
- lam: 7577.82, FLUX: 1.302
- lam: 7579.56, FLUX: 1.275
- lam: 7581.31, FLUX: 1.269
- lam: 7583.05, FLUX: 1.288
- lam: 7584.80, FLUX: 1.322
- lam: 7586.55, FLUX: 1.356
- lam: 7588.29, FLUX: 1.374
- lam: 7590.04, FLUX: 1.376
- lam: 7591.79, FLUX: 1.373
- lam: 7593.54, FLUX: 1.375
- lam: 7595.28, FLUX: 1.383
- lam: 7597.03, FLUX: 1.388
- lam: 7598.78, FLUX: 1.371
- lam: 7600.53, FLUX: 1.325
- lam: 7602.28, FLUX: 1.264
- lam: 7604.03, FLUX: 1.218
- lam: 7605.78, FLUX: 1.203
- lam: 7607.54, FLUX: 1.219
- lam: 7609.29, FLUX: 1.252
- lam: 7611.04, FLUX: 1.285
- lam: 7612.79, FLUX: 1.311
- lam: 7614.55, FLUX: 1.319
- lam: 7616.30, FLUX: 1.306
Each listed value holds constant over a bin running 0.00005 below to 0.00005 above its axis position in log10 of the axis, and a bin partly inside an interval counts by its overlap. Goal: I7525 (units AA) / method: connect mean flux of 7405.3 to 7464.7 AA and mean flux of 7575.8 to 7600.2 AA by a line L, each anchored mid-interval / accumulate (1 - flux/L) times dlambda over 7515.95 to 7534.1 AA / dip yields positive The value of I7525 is 1.9 AA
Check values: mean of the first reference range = 1.4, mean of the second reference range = 1.34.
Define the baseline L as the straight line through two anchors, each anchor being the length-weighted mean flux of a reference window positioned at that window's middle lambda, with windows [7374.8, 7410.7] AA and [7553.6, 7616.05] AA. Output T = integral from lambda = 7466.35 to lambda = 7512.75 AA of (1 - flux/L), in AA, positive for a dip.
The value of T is -1.53 AA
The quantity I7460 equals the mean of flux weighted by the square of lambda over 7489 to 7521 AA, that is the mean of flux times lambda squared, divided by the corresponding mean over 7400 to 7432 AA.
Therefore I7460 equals 1.02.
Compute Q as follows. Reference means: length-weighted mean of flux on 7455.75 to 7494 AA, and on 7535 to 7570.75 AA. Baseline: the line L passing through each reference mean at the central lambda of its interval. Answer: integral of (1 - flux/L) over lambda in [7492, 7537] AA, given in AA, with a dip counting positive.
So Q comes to 2.3 AA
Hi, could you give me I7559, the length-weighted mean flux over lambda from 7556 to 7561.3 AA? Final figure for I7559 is 1.35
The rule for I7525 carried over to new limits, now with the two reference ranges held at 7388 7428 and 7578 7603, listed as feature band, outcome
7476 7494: -0.9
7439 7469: -1.6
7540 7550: -0.1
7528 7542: 0.5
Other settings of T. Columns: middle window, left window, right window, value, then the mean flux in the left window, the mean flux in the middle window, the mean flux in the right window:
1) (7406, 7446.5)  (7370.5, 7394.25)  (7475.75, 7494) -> -0.6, 1.33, 1.39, 1.41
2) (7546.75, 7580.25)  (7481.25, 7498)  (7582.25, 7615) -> -0.2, 1.38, 1.34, 1.32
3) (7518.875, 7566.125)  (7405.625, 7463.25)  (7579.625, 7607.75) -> 1.6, 1.4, 1.3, 1.32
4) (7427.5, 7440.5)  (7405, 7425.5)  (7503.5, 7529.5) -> -0.3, 1.37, 1.39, 1.29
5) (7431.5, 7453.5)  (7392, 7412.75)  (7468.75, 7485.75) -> -0.6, 1.35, 1.44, 1.43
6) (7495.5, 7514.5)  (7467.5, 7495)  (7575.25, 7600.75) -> 0.4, 1.41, 1.36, 1.34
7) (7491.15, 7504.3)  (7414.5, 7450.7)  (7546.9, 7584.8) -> 0.2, 1.39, 1.35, 1.34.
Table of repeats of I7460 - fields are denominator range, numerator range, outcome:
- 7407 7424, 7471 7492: 1.06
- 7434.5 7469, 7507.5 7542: 0.93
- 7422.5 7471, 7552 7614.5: 0.98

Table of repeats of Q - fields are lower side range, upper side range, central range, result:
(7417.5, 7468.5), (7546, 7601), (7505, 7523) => 0.3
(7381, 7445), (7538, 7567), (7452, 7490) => -1.3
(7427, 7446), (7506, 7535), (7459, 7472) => -0.1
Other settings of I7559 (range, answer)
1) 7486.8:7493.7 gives 1.36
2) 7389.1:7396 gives 1.36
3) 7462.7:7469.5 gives 1.35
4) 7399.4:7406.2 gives 1.33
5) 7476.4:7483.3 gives 1.46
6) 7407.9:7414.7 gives 1.39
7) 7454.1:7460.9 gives 1.42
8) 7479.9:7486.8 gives 1.43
